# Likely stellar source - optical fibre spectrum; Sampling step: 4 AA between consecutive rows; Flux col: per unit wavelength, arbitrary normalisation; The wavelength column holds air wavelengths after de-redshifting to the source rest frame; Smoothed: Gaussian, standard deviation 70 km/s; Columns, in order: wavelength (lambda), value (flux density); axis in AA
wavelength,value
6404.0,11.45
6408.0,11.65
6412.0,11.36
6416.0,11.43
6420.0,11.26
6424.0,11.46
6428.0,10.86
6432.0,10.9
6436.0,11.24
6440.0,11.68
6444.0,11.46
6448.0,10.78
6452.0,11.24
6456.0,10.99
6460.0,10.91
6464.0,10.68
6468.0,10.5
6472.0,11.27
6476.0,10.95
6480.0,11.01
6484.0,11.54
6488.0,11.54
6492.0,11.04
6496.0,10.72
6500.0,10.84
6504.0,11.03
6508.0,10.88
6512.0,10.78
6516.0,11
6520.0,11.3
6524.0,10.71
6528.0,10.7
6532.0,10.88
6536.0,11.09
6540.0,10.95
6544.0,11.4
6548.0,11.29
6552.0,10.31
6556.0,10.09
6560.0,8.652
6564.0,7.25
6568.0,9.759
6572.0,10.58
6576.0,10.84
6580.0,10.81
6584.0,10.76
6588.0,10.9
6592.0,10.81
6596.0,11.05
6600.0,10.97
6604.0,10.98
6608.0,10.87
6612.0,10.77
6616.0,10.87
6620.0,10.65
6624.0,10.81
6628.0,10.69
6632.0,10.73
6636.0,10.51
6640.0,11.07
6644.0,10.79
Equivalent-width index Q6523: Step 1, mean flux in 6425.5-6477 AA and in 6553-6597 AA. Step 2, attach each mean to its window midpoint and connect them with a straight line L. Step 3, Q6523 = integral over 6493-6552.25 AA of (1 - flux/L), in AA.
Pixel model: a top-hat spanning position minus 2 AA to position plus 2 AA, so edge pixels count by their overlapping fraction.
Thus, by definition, -2.5 AA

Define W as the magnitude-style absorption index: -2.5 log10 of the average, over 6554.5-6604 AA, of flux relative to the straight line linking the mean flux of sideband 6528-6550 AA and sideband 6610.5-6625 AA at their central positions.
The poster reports 0.07 mag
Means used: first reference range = 11.1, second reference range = 10.8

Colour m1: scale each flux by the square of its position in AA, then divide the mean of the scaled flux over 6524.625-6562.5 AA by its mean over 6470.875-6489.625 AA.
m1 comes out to 0.96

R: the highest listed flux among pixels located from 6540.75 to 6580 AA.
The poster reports 11.4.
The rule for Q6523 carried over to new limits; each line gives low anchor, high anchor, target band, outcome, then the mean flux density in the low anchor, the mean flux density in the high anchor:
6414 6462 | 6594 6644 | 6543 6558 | 0.3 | 11.2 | 10.8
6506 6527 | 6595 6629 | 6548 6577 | 3.1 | 10.9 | 10.9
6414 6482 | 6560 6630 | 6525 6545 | -0.4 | 11.1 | 10.5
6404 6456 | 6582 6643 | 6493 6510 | 0.3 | 11.3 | 10.8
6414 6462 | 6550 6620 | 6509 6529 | -0.3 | 11.2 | 10.4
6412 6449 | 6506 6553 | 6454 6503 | 0.5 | 11.2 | 11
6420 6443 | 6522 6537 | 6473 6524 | -0.4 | 11.2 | 10.8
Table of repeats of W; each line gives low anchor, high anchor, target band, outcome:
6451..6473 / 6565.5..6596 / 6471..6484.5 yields -0.03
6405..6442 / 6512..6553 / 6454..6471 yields 0.04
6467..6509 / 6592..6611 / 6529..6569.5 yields 0.08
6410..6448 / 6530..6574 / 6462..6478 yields 0.01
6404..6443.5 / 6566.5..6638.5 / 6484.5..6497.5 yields -0.01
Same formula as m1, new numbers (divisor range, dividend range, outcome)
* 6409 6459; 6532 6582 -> 0.95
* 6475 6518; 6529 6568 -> 0.94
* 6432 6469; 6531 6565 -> 0.96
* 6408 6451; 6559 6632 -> 0.98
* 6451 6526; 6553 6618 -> 0.97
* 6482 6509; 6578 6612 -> 1.01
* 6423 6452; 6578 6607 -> 1.02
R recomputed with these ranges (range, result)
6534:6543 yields 11.09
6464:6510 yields 11.54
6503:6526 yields 11.3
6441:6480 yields 11.46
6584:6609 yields 11.05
